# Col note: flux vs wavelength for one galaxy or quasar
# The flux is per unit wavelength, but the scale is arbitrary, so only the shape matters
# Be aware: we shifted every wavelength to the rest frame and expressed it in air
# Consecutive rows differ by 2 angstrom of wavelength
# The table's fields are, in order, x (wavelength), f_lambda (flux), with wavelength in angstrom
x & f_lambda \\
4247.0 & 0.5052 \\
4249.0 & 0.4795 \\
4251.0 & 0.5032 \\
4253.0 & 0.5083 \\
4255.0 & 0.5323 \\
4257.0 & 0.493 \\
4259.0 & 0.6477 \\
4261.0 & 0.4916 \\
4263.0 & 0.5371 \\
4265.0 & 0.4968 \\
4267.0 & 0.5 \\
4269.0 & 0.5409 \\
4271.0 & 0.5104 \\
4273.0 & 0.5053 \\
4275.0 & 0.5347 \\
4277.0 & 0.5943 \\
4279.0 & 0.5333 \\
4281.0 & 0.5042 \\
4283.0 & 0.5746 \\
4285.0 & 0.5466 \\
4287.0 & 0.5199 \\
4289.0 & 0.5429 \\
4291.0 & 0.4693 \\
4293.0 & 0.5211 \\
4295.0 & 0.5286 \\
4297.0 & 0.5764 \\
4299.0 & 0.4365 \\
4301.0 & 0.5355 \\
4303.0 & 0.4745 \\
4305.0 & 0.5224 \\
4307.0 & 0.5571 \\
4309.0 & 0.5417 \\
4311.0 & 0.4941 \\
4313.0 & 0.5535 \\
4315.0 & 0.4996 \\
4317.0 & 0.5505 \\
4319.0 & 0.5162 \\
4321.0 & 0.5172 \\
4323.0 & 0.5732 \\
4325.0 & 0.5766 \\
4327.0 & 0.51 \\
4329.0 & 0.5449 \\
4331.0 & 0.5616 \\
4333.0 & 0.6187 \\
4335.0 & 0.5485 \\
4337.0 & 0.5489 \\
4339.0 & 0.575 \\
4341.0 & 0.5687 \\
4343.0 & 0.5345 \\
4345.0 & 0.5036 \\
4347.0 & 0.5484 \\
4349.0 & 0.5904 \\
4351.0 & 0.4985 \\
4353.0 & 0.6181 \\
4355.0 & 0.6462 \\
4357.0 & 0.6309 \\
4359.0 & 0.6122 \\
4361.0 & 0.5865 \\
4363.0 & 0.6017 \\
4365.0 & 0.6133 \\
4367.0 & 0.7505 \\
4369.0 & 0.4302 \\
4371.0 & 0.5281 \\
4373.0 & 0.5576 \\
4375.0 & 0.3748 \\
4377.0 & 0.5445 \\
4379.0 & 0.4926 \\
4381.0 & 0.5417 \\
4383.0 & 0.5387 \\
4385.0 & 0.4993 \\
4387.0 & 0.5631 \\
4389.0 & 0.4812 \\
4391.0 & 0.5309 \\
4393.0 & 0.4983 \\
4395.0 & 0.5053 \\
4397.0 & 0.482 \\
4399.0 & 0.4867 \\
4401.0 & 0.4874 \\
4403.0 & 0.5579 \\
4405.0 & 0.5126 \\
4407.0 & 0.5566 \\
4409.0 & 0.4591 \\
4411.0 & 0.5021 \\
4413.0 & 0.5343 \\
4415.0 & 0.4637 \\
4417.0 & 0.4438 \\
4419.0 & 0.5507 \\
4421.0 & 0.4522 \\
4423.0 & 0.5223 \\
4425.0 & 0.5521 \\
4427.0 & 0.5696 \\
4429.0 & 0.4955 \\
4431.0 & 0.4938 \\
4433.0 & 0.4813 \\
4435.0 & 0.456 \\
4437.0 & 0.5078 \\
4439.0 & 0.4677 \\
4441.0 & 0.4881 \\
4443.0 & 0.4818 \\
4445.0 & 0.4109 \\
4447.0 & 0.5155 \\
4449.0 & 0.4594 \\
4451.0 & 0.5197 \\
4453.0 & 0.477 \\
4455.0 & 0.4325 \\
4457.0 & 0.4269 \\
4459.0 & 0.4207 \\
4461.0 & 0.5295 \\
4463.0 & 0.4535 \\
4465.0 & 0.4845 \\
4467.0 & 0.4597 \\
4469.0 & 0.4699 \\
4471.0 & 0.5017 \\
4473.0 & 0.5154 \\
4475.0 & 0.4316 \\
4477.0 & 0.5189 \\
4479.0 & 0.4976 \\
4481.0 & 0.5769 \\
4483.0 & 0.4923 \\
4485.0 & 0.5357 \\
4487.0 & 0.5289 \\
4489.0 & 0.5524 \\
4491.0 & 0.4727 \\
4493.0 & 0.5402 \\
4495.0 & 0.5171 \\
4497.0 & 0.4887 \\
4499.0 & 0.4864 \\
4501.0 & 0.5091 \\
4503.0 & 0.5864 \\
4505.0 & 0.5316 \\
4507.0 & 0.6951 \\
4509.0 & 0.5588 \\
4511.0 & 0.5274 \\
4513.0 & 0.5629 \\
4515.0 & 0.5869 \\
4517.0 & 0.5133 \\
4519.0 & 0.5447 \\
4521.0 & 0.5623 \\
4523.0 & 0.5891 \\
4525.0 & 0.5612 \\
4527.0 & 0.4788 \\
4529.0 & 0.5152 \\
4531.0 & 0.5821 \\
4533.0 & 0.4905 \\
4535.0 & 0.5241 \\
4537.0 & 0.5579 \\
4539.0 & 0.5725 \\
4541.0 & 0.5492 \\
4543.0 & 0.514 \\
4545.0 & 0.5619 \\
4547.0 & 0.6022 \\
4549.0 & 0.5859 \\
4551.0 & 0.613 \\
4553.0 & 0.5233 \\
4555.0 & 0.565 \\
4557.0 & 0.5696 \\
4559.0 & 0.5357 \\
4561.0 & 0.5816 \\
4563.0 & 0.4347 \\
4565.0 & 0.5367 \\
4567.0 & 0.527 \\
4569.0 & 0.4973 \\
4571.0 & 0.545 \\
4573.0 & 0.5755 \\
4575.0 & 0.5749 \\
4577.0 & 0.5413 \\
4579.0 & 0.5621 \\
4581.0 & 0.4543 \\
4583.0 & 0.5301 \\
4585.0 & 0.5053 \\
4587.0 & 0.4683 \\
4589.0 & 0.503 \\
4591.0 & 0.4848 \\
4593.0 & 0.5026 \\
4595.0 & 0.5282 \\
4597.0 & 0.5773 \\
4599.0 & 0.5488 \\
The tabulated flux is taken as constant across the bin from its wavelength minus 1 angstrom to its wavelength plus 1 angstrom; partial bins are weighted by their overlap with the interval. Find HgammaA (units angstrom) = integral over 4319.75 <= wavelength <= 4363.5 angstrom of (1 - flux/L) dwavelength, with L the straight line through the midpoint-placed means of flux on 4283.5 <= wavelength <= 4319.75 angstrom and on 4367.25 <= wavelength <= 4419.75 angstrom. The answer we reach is -4.4 angstrom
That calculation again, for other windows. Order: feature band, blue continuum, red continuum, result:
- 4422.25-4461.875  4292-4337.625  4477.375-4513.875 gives 3.76 angstrom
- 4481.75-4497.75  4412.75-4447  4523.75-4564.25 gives 0.09 angstrom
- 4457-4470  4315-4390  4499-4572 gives 1.99 angstrom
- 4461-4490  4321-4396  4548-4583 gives 2.34 angstrom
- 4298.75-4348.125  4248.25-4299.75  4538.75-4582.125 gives -0.90 angstrom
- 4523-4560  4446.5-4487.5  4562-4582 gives -2.68 angstrom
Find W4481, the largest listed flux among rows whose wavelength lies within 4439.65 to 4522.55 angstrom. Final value 0.6951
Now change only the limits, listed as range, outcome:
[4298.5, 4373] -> 0.7505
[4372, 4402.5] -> 0.5631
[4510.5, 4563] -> 0.613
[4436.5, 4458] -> 0.5197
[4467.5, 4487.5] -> 0.5769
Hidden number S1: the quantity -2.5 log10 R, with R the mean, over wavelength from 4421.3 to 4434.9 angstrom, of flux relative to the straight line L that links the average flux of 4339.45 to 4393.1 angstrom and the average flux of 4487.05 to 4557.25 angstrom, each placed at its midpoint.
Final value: 0.08 mag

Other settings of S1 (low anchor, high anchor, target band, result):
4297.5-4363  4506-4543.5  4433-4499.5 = 0.133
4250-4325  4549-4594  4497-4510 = -0.053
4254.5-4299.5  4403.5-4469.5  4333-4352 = -0.079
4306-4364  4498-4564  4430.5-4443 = 0.153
